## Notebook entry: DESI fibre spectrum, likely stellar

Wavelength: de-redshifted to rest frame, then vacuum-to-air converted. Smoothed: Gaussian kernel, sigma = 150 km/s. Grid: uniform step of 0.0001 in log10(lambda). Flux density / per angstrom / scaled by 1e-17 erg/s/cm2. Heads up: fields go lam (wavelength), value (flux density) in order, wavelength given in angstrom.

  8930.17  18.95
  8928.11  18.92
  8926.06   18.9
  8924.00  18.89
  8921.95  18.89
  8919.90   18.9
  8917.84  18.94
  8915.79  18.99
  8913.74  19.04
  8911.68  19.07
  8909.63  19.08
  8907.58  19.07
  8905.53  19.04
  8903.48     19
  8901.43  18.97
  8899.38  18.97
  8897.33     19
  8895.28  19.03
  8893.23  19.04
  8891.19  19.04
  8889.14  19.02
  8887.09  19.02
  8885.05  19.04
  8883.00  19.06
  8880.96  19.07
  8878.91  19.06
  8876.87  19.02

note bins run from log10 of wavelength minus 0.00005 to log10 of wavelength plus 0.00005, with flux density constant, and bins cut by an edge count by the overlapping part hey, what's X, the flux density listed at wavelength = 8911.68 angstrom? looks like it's 19.07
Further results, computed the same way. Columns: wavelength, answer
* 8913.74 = 19.04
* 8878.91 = 19.06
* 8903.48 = 19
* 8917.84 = 18.94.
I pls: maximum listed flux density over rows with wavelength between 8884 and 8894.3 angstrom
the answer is 19.04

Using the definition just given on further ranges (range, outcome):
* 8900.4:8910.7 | 19.08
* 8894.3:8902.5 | 19.03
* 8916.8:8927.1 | 18.94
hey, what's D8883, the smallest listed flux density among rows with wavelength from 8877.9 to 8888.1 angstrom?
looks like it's 19.02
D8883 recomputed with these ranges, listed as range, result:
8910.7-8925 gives 18.89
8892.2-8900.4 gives 18.97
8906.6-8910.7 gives 19.07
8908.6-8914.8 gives 19.04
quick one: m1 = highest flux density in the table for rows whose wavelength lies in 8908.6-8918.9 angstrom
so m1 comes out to 19.08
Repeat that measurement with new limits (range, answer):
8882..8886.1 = 19.06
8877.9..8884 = 19.07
